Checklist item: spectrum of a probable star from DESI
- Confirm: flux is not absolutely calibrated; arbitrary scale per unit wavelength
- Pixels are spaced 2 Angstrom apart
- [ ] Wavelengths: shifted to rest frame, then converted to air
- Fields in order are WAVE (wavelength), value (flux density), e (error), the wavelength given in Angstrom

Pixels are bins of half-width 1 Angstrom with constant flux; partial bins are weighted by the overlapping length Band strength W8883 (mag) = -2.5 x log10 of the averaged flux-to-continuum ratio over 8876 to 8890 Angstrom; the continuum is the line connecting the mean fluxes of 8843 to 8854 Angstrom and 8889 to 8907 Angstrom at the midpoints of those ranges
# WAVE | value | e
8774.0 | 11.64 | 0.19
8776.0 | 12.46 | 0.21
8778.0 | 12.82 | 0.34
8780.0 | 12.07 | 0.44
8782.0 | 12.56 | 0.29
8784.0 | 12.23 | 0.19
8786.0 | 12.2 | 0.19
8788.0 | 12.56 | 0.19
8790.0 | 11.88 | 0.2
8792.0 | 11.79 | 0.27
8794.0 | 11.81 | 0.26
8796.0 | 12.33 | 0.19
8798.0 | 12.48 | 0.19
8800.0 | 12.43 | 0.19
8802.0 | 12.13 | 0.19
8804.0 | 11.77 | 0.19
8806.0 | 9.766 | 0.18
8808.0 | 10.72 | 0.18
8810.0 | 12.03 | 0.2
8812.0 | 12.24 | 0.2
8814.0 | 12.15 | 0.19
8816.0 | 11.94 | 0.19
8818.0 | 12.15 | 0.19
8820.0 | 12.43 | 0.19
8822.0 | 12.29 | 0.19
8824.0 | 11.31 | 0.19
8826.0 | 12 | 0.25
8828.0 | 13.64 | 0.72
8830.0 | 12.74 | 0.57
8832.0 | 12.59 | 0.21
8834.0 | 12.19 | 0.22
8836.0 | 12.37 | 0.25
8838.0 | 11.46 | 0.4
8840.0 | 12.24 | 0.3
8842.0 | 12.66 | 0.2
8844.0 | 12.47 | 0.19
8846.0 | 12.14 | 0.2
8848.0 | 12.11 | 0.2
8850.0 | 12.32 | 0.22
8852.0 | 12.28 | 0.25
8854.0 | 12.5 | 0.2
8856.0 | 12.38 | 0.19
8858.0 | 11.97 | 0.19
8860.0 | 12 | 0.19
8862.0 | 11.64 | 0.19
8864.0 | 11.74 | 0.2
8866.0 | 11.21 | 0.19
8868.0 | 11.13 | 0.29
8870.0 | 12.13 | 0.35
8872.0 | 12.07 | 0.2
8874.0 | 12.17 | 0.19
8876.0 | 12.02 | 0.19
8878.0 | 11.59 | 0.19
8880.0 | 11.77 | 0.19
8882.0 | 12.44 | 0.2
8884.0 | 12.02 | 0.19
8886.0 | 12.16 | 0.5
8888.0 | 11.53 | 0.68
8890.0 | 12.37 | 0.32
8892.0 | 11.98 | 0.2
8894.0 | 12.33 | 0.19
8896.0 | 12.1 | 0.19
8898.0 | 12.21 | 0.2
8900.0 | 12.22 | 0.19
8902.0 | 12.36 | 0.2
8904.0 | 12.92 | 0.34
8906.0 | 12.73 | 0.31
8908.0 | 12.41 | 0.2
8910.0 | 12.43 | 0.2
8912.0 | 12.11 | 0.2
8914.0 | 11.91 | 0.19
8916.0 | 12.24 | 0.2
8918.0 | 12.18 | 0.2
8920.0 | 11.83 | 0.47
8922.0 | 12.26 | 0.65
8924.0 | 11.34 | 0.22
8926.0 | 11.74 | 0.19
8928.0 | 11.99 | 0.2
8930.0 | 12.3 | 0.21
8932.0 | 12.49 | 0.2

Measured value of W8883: 0.03 mag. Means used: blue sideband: 12.3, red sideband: 12.4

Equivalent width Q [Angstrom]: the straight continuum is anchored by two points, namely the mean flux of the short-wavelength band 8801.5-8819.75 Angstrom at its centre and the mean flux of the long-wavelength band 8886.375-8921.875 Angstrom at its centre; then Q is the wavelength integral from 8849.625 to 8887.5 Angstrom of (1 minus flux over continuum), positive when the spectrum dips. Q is 0.2 Angstrom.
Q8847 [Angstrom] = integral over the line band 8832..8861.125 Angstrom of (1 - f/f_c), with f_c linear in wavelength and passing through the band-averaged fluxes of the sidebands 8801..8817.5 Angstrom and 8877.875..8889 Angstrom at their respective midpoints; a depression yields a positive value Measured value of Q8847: -1.1 Angstrom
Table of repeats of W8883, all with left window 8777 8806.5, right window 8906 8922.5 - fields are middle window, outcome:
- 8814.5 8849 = -0.013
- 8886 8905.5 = -0.004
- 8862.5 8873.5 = 0.044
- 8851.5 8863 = 0.003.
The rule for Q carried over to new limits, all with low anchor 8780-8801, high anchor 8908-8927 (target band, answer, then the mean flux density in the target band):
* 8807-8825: 0.4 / 11.9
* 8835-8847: -0.1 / 12.2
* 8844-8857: -0.2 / 12.3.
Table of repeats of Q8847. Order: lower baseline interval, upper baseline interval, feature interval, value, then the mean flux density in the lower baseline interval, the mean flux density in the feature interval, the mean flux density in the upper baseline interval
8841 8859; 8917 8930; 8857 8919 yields 0.2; 12.3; 12.1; 11.9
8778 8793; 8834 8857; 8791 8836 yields 0.7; 12.2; 12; 12.3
